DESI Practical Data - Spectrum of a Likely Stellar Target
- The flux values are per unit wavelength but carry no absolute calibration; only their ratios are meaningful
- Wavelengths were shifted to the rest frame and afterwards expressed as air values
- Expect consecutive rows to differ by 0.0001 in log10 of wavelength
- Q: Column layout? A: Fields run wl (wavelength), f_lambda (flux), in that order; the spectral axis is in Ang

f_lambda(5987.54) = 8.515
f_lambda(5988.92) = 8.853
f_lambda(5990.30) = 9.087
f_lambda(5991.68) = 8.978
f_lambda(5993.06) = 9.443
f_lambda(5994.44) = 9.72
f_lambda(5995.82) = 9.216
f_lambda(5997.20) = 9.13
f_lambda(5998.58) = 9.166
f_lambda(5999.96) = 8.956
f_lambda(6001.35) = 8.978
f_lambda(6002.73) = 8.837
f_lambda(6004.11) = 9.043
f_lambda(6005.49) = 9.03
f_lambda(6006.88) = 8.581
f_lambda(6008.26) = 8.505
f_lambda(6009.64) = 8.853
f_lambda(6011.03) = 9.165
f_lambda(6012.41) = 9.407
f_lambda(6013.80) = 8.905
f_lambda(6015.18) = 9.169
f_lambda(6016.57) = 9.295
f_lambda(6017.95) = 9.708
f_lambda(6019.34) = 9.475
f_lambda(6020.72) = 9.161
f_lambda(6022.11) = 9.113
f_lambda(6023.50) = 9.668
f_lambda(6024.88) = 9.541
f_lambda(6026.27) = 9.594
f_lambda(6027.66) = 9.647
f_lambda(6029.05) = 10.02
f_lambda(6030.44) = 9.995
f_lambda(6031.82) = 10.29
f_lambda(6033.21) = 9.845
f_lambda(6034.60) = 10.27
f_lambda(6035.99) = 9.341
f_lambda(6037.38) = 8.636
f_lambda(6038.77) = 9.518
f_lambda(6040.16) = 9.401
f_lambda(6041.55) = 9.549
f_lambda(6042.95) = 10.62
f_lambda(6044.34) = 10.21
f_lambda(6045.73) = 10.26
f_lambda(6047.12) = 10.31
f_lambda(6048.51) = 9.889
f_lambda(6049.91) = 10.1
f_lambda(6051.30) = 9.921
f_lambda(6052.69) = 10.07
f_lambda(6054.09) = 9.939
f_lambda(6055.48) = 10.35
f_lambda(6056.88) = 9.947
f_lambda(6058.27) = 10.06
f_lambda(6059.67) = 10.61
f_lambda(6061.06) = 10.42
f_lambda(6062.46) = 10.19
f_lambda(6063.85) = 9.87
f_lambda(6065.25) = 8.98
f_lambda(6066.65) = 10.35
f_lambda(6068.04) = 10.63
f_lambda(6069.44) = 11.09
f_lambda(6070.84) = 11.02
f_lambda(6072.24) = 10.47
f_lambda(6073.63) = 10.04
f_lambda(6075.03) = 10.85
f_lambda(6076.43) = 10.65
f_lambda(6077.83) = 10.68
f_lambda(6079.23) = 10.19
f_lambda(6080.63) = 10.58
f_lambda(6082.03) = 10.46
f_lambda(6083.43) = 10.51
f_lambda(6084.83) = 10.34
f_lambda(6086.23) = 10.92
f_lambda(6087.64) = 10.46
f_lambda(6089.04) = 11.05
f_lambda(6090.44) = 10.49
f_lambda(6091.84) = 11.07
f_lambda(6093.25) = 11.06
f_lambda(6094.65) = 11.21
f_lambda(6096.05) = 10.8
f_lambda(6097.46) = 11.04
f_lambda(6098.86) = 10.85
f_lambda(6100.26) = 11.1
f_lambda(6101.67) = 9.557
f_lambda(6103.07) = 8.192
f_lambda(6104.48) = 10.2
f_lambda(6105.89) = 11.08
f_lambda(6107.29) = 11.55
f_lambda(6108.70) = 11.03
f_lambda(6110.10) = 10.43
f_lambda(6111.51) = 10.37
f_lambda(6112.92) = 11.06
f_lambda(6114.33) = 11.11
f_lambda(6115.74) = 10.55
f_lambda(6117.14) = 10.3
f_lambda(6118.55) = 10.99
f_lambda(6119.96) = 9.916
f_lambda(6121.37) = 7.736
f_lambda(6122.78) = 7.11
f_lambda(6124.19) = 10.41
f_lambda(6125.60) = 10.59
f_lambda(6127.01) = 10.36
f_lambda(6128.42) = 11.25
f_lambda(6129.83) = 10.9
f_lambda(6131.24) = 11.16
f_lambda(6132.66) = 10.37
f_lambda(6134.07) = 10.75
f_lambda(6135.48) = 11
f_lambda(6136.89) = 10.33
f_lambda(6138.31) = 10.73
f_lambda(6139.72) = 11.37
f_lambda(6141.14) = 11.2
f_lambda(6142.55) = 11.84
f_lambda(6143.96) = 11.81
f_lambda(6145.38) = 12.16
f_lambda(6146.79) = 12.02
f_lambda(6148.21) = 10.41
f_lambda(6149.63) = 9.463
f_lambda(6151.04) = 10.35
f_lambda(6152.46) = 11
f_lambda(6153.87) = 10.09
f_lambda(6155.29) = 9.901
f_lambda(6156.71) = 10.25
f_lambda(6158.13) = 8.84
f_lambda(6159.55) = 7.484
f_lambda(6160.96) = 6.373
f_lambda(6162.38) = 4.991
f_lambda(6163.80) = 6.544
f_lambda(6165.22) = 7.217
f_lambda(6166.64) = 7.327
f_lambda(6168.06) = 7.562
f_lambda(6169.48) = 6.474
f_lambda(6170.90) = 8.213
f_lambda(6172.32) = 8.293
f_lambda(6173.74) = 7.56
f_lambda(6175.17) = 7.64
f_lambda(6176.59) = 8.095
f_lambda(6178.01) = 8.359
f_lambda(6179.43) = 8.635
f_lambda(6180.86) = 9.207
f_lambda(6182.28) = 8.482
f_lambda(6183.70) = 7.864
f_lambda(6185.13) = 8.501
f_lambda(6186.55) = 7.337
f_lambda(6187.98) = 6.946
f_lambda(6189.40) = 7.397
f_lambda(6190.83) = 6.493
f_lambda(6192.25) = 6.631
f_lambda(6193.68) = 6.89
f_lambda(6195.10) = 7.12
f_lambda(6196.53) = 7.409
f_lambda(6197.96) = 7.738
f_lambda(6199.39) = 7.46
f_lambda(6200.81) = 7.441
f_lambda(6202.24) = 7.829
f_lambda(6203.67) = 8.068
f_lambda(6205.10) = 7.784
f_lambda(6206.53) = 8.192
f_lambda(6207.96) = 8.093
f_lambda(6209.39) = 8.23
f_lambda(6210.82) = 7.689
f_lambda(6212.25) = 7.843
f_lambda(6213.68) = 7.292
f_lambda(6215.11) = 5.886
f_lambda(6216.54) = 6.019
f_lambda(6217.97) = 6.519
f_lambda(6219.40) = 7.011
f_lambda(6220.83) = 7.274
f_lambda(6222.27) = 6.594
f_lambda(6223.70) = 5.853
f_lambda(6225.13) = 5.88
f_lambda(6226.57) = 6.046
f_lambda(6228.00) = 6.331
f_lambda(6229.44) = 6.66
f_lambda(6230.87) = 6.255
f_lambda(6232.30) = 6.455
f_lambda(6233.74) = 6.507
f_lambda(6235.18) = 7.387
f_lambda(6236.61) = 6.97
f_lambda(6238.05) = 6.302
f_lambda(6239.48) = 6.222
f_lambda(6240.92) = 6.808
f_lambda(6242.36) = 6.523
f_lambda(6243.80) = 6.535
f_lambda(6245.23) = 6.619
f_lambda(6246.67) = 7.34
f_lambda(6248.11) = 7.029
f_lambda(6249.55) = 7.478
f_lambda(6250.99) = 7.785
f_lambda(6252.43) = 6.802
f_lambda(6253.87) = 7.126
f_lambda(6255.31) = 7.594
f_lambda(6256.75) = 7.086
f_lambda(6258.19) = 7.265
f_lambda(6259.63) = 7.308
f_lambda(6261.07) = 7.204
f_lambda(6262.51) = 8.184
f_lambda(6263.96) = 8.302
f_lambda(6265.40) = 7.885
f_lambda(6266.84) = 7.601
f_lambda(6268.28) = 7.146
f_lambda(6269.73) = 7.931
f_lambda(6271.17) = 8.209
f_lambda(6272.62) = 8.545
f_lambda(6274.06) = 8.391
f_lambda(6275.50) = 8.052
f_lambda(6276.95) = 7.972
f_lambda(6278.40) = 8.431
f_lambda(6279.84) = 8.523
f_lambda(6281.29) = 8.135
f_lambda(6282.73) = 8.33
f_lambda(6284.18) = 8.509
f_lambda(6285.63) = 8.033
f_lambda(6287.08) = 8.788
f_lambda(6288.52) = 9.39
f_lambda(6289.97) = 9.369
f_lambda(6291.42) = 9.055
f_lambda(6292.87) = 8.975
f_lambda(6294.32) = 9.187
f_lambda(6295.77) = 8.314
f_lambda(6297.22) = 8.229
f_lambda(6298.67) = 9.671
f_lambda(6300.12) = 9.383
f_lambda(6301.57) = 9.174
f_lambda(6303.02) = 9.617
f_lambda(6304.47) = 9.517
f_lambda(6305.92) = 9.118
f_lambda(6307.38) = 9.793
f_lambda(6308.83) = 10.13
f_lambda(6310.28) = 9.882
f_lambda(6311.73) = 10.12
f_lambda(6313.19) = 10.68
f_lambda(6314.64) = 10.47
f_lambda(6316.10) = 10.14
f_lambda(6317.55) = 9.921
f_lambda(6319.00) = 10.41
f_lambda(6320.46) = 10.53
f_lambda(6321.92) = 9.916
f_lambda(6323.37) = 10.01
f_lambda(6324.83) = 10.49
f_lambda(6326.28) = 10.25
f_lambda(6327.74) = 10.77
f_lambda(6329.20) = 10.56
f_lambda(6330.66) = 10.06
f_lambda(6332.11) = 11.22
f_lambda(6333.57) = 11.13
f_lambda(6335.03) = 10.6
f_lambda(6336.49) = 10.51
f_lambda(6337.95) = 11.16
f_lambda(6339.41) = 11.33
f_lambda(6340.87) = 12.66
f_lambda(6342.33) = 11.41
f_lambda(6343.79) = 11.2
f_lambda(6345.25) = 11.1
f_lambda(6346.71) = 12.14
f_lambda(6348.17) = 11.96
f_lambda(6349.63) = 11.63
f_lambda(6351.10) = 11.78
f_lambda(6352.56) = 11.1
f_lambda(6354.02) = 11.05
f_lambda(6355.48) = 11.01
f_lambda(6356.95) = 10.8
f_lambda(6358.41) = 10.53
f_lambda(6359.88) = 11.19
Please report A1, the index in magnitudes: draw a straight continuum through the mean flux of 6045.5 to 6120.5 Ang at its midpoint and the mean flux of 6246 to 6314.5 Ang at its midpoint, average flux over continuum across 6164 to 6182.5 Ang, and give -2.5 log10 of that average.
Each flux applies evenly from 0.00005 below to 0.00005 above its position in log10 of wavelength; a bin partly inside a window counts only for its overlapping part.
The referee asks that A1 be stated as 0.21 mag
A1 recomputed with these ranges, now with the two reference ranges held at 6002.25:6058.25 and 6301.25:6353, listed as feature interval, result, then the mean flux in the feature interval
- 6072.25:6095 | -0.09 mag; 10.6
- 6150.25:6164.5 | 0.17 mag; 8.59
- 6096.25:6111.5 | -0.07 mag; 10.5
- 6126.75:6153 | -0.10 mag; 11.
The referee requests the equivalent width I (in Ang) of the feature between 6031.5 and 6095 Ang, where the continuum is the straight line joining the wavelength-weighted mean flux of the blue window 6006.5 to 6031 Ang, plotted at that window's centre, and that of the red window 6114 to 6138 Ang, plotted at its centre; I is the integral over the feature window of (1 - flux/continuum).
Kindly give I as -3.6 Ang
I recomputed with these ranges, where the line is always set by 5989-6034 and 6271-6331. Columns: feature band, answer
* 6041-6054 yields -1.1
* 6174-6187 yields 1.5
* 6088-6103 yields -2.2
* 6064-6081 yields -2.1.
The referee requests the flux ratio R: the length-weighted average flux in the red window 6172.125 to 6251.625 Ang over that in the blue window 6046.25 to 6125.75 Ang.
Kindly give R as 0.70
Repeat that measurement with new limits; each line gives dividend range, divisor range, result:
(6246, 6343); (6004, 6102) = 0.91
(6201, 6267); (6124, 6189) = 0.76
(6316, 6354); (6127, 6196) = 1.22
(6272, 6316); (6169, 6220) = 1.20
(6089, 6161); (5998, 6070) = 1.08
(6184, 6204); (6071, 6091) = 0.70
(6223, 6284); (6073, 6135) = 0.69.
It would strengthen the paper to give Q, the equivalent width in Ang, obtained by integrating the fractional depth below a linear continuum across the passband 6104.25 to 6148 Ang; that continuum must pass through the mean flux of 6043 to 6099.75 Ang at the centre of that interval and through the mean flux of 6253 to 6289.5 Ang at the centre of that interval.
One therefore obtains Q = -4.1 Ang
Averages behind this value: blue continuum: 10.5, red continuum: 8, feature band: 10.7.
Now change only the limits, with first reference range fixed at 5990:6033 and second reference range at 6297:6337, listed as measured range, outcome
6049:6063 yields -1.1 Ang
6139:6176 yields 2.2 Ang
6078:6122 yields -4.6 Ang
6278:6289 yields 1.7 Ang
